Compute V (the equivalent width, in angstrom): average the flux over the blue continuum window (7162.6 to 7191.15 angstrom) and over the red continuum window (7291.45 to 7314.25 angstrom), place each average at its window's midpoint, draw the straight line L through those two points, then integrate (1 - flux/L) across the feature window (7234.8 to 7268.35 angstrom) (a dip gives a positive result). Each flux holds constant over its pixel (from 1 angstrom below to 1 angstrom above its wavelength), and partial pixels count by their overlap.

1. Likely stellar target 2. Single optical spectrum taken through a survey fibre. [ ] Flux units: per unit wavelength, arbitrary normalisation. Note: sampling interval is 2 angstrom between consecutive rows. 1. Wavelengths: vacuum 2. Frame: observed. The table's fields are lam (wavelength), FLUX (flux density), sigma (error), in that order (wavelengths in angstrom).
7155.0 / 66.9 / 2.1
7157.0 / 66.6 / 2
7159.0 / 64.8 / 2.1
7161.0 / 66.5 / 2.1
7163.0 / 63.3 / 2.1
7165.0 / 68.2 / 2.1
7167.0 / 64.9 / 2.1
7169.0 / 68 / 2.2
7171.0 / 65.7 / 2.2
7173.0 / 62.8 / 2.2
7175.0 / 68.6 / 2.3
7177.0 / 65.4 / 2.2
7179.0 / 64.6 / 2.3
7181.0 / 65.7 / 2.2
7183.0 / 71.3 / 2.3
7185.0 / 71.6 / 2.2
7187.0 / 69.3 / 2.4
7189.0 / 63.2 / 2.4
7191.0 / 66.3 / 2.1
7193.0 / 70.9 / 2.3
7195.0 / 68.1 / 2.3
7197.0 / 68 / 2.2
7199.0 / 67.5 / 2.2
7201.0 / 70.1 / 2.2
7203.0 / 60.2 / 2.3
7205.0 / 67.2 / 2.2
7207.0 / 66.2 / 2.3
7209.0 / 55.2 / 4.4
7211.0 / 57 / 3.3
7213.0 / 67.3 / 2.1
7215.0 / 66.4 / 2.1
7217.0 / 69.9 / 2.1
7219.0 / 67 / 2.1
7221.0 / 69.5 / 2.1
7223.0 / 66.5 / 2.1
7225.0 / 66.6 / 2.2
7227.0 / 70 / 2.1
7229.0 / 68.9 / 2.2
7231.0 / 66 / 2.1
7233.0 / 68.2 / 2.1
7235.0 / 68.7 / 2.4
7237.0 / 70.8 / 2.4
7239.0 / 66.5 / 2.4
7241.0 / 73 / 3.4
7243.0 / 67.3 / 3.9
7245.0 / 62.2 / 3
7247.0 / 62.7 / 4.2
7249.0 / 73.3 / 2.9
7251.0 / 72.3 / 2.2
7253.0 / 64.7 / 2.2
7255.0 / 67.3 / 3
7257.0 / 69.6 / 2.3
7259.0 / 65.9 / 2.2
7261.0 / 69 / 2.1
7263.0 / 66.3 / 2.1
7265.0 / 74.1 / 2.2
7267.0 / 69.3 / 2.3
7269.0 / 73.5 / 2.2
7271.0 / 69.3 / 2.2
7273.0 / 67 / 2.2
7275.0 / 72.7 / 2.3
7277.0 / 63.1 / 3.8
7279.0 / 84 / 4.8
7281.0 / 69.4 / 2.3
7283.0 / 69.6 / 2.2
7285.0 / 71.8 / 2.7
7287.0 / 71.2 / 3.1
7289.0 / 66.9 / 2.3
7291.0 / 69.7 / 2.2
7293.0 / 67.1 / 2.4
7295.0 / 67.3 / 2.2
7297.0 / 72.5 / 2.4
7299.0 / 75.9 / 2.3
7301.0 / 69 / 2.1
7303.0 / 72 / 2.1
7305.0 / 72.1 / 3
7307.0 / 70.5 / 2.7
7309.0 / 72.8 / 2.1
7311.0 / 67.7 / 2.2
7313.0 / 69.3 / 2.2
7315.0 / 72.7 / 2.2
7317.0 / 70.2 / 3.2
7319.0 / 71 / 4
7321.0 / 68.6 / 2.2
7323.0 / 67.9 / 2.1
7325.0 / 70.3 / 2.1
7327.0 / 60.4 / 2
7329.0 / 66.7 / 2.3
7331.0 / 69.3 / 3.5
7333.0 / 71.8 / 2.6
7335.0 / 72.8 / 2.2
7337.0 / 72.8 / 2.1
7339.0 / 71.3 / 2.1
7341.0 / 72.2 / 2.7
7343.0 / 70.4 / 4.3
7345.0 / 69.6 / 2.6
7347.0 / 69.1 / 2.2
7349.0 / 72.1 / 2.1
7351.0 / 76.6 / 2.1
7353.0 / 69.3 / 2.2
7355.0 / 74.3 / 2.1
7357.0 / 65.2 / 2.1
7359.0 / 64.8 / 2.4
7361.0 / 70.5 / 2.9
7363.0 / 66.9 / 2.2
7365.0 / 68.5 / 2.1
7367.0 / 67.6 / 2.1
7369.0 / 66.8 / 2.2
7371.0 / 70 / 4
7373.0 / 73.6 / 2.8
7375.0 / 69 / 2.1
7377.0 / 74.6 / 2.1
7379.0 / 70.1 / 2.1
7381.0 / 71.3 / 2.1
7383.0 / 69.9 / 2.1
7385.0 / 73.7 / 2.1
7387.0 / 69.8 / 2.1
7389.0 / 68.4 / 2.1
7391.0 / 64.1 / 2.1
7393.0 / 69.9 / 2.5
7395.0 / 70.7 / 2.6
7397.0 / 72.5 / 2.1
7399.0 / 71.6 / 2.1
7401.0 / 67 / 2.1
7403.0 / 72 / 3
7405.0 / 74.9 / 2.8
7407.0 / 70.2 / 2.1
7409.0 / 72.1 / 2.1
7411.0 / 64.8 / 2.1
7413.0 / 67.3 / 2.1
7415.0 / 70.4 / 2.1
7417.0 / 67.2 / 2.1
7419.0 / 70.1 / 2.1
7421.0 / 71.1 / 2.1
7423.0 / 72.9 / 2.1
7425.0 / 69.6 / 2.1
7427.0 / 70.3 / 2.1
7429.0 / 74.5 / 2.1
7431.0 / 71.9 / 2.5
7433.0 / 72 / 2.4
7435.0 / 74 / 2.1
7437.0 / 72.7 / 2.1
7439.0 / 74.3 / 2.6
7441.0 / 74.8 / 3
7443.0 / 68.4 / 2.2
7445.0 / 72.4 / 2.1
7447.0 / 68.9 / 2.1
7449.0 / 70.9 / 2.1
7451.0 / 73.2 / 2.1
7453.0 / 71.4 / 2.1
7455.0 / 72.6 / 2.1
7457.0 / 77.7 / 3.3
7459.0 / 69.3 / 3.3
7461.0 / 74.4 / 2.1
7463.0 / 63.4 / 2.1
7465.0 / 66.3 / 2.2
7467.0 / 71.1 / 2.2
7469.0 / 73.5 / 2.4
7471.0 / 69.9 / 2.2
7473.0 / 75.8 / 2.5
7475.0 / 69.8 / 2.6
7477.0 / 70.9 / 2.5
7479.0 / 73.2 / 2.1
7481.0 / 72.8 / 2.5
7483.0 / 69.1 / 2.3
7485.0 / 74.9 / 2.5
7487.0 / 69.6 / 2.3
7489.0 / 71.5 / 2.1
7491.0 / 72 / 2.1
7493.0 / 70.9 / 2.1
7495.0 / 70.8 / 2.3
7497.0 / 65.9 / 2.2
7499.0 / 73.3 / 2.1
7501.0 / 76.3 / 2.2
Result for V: 0.3 angstrom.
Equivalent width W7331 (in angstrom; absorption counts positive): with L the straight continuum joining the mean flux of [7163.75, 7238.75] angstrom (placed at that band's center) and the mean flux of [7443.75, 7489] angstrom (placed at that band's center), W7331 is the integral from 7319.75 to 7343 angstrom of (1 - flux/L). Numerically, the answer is -0.2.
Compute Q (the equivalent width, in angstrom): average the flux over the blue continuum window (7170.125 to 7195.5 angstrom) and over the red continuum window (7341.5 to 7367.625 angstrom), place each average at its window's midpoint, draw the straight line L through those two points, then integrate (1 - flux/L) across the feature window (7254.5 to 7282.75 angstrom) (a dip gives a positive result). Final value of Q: -0.7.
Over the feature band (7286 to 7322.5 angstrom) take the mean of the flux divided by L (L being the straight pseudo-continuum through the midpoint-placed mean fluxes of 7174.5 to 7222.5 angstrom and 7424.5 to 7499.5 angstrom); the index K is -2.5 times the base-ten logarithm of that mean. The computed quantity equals -0.03 mag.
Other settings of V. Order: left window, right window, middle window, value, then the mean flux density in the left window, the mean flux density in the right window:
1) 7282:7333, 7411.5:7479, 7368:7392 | 0.2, 69.7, 71.3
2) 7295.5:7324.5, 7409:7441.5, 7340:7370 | 0.6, 70.8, 71.1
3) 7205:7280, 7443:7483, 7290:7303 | -0.3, 68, 71.3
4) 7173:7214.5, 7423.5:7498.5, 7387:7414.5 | 0.2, 66.1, 71.5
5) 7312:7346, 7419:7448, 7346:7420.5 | 1.0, 69.8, 71.9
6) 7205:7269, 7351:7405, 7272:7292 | -0.7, 67.4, 69.9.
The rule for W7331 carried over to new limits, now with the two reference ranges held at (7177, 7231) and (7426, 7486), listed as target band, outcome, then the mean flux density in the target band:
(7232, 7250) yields -0.17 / 68.1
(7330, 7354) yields -0.67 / 71.4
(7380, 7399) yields 0.09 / 70.1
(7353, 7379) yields 0.24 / 69.3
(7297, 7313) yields -0.61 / 71.4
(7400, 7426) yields 0.35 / 70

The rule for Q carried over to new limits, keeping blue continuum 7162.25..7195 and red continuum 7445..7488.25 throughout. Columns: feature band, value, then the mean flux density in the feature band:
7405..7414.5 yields 0.2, 69.4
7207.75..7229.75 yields 0.6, 65.8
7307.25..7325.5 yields -0.3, 70.1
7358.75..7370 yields 0.3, 67.7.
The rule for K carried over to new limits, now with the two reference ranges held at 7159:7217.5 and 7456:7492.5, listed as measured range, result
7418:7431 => -0.015 mag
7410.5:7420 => 0.034 mag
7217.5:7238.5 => -0.022 mag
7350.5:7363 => -0.006 mag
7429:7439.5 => -0.036 mag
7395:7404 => -0.012 mag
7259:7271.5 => -0.038 mag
